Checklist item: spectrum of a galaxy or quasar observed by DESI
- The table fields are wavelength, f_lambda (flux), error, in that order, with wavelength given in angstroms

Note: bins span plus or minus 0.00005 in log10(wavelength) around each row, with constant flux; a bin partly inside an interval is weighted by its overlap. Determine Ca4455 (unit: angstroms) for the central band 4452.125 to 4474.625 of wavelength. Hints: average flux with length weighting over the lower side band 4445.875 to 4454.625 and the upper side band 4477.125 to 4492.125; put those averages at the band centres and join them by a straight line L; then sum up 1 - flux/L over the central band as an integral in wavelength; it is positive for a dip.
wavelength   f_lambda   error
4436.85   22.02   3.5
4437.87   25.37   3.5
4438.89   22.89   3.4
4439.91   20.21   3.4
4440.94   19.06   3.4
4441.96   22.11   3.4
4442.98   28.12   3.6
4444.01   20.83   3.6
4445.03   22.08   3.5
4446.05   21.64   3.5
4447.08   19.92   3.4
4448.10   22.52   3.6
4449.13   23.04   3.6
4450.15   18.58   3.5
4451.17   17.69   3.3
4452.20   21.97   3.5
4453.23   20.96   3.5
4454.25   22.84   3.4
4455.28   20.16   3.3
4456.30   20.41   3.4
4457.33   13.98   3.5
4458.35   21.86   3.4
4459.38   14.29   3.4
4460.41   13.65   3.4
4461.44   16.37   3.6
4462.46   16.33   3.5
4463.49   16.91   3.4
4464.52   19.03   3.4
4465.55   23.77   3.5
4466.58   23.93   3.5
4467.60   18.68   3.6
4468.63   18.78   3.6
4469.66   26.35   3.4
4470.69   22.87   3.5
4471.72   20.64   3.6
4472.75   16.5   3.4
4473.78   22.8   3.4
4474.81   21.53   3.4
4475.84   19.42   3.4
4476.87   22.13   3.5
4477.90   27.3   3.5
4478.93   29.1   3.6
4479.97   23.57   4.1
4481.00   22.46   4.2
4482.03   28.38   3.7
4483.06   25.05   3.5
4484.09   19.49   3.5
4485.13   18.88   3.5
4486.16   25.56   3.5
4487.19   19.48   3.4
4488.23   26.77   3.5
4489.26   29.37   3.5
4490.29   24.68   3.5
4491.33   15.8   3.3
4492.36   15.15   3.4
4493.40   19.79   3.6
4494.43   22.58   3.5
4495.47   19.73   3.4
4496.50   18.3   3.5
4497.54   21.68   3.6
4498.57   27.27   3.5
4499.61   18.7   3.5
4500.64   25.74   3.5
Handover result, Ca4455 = 2.4 angstroms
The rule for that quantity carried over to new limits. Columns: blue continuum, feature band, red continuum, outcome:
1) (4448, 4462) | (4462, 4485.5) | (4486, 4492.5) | -1.0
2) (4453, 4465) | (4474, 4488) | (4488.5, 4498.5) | -2.3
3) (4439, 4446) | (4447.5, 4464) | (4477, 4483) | 3.2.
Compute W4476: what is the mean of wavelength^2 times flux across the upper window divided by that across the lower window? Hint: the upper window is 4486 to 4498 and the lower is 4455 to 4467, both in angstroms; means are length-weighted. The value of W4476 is 1.19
